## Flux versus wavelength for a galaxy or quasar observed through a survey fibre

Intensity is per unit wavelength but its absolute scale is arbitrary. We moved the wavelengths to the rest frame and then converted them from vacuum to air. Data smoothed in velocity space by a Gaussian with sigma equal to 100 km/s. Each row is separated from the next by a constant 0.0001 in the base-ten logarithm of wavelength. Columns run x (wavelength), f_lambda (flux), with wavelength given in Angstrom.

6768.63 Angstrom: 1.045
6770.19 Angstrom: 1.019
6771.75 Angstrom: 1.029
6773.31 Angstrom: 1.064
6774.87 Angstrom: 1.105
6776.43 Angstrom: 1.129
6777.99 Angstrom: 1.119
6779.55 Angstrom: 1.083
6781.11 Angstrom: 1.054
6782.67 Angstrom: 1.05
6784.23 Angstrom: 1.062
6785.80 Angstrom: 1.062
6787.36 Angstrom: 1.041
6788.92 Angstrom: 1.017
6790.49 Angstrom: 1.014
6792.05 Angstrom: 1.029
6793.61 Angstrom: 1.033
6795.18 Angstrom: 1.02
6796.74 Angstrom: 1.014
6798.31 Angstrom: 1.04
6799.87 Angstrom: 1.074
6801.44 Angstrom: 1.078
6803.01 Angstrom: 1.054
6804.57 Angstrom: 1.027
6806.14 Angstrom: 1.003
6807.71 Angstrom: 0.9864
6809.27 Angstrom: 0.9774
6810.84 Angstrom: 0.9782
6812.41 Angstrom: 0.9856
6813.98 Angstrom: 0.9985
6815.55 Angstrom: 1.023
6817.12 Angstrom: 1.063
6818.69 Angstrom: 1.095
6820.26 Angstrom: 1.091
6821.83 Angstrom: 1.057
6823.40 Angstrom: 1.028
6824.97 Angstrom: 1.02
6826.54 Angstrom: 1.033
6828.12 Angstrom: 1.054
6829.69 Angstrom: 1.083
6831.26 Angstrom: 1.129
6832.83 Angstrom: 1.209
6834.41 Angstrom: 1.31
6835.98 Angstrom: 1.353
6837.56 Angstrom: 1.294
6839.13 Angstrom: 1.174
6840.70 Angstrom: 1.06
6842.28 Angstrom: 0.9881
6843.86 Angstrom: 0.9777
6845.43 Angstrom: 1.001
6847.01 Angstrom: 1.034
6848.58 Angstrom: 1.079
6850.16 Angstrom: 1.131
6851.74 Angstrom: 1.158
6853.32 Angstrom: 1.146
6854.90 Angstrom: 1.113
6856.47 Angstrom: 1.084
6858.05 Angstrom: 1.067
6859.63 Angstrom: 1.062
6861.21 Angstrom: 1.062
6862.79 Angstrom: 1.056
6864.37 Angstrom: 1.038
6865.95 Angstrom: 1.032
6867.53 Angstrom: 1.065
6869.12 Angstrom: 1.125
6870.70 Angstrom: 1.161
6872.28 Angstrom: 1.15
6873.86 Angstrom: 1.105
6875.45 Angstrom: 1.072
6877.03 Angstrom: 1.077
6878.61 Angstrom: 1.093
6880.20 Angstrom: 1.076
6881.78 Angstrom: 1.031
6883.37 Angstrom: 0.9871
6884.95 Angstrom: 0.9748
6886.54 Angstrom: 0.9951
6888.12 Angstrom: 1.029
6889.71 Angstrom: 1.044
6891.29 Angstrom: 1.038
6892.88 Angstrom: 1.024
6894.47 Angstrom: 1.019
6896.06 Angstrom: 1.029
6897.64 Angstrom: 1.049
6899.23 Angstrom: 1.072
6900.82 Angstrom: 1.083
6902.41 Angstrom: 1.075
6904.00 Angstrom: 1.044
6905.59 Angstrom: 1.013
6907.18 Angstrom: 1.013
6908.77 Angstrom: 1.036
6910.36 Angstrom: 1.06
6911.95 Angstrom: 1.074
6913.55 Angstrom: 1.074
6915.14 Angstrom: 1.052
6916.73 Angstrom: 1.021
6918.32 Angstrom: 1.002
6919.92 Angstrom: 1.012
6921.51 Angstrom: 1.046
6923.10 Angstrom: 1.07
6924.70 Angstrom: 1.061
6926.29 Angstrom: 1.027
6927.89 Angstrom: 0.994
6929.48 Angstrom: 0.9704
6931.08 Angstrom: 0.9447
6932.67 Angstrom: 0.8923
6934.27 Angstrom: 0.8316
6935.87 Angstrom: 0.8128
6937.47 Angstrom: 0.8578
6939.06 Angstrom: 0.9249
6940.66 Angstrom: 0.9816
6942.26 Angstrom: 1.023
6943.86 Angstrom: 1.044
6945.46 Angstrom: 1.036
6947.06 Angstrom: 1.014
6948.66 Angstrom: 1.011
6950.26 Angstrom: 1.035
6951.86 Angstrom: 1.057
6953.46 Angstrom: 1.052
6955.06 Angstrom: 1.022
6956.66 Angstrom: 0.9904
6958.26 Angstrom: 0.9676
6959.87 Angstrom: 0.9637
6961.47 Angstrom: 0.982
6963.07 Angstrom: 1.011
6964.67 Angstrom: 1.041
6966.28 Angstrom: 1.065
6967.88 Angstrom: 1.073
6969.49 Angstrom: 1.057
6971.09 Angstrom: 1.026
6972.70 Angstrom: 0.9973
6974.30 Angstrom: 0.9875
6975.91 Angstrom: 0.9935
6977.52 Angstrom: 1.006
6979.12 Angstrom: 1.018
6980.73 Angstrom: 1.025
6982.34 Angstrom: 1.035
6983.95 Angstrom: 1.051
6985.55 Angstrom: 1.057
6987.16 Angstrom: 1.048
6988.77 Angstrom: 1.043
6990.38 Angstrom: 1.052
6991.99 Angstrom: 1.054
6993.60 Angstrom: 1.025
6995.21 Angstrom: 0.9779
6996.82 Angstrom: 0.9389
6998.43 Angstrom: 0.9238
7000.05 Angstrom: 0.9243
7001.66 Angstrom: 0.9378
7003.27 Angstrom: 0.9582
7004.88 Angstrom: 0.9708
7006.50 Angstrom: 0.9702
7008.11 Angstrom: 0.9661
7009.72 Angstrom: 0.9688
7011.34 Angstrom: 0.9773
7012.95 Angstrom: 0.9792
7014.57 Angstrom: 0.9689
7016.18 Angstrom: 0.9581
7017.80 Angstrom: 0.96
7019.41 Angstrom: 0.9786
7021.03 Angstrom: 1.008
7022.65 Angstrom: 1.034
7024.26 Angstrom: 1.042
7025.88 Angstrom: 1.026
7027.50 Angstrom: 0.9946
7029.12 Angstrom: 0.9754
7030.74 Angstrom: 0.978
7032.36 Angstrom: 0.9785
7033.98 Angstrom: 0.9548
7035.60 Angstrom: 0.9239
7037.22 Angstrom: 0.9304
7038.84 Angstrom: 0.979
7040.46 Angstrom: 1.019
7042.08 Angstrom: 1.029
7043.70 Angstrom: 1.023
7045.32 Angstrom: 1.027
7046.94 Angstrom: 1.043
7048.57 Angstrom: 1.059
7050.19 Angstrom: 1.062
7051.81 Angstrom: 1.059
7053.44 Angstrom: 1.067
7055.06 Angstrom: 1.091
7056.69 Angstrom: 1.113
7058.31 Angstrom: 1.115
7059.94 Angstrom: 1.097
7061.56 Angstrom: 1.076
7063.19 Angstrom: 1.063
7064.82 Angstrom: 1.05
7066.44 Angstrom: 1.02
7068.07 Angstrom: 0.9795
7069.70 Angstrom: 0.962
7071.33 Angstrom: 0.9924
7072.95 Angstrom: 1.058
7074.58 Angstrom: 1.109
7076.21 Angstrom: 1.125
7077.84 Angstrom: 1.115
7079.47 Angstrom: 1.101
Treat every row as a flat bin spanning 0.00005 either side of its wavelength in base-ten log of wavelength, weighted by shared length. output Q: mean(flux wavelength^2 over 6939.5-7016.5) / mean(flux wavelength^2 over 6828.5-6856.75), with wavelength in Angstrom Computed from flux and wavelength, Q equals 0.93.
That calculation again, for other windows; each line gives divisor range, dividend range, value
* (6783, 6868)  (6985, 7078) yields 1.01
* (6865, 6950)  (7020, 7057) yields 1.03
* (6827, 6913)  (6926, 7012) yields 0.95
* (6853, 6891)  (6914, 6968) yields 0.95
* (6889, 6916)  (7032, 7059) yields 1.02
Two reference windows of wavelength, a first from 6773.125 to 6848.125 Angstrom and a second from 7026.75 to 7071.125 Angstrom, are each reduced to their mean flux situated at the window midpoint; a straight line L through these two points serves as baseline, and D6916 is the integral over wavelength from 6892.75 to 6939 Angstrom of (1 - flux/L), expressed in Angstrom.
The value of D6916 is 1.8 Angstrom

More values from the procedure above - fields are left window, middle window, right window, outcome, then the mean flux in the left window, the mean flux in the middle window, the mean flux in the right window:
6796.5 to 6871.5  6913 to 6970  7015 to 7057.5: 2.3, 1.08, 1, 1.01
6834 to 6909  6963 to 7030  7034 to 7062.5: 3.1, 1.08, 1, 1.04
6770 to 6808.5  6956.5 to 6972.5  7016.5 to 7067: 0.2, 1.05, 1.02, 1.02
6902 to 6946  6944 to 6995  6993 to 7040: -2.0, 0.999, 1.03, 0.973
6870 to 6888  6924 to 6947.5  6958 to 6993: 1.8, 1.06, 0.96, 1.03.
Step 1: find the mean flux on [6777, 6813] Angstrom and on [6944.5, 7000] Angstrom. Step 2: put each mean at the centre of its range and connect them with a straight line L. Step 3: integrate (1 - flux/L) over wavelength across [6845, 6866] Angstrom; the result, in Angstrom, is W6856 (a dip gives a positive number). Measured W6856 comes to -1.0 Angstrom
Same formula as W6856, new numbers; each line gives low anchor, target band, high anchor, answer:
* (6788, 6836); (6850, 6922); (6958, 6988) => -1.32 Angstrom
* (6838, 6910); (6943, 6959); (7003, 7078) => 0.28 Angstrom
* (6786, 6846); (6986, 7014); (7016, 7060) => 1.15 Angstrom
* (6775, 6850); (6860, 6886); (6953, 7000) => -0.51 Angstrom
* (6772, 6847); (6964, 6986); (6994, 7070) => -0.23 Angstrom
